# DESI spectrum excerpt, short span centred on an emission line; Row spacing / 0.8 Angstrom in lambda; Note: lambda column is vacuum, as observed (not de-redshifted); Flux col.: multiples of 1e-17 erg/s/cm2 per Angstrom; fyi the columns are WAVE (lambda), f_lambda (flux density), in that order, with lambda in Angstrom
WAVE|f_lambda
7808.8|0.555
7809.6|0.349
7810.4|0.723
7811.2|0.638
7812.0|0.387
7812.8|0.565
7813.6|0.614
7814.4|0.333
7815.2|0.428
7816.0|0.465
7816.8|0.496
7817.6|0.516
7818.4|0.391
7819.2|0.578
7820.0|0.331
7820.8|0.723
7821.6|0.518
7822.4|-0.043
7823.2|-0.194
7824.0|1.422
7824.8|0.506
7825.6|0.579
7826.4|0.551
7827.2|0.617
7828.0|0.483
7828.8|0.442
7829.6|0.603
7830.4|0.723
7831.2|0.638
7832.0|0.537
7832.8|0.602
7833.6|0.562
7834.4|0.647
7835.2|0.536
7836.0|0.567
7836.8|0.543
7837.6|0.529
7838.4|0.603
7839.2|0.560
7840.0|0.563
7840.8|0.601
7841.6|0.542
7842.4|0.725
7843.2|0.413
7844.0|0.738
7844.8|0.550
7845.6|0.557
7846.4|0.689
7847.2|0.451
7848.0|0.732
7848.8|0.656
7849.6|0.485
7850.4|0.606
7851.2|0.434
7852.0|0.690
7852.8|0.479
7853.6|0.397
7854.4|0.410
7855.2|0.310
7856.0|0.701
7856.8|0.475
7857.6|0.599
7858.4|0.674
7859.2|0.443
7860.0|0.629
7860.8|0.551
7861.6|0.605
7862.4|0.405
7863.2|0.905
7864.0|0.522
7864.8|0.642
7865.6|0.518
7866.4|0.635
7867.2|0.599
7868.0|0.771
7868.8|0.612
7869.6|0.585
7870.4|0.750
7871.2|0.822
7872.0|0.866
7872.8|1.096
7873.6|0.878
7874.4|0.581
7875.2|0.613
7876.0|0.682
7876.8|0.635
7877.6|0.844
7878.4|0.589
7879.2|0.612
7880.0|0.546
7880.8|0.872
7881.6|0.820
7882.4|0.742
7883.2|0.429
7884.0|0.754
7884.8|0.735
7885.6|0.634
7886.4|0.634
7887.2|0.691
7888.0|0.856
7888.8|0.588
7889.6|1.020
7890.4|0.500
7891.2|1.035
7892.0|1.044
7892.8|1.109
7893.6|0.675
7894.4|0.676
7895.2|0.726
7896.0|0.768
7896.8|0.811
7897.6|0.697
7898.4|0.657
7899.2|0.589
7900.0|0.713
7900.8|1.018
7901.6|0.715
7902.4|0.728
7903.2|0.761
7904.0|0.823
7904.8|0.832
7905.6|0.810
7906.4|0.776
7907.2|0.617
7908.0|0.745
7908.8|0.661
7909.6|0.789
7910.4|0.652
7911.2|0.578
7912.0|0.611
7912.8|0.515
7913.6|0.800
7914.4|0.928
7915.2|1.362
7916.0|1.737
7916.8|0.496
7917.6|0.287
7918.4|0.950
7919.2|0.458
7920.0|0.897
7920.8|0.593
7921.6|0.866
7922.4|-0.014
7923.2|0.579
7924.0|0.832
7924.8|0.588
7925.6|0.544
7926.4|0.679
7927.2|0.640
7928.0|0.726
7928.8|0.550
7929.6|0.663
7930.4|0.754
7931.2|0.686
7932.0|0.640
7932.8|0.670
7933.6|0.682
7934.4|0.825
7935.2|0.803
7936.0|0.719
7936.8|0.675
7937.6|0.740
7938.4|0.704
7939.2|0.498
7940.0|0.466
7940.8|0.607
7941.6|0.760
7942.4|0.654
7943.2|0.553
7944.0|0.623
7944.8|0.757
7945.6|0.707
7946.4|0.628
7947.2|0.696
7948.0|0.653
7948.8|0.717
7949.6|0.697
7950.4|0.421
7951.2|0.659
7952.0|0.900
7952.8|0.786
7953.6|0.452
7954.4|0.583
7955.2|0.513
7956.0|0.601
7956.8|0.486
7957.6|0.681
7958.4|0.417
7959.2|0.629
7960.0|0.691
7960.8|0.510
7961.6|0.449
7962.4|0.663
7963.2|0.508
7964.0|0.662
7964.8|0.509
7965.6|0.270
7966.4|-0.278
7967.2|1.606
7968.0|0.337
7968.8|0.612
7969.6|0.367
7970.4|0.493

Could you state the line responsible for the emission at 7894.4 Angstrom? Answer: Mg II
